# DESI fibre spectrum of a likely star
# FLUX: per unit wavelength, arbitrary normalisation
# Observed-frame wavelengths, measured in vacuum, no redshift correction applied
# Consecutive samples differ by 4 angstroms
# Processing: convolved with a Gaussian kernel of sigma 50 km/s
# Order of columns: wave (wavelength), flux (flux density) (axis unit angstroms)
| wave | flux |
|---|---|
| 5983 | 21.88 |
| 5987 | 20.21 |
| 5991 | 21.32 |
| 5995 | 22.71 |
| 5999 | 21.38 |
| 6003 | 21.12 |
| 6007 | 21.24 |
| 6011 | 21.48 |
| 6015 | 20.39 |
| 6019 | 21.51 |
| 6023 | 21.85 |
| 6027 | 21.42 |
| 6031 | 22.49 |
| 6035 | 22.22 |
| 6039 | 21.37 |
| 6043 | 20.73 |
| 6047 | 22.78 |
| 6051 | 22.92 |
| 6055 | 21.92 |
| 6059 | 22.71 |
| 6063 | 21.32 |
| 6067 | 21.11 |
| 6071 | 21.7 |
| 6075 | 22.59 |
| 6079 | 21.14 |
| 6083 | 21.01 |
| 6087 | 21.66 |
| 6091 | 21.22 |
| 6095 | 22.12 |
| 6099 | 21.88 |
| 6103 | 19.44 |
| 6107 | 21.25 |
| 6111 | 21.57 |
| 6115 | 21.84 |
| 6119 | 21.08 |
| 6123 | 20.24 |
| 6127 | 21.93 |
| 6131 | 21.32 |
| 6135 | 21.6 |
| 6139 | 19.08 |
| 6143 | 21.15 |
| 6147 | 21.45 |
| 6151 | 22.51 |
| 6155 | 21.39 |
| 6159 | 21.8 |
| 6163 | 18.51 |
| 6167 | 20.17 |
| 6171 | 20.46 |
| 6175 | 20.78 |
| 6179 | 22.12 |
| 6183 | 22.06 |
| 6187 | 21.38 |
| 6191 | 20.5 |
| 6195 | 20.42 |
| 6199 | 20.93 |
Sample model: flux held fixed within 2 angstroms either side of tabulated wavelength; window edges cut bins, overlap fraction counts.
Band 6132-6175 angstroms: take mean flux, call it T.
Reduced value 20.8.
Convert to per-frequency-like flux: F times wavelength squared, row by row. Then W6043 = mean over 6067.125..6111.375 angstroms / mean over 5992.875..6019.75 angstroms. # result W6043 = 1.0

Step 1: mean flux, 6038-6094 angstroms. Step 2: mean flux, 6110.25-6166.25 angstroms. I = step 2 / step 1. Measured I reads 1.0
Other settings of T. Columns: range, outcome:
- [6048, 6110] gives 21.6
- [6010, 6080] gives 21.8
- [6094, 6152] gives 21.2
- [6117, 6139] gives 21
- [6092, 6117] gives 21.3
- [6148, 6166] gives 21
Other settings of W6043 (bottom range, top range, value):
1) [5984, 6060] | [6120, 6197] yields 1.01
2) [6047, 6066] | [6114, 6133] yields 0.98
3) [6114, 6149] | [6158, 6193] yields 1.00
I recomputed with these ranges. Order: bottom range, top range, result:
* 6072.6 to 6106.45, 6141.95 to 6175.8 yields 0.98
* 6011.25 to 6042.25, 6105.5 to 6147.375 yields 0.98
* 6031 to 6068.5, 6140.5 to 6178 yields 0.95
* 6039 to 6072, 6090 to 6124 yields 0.97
